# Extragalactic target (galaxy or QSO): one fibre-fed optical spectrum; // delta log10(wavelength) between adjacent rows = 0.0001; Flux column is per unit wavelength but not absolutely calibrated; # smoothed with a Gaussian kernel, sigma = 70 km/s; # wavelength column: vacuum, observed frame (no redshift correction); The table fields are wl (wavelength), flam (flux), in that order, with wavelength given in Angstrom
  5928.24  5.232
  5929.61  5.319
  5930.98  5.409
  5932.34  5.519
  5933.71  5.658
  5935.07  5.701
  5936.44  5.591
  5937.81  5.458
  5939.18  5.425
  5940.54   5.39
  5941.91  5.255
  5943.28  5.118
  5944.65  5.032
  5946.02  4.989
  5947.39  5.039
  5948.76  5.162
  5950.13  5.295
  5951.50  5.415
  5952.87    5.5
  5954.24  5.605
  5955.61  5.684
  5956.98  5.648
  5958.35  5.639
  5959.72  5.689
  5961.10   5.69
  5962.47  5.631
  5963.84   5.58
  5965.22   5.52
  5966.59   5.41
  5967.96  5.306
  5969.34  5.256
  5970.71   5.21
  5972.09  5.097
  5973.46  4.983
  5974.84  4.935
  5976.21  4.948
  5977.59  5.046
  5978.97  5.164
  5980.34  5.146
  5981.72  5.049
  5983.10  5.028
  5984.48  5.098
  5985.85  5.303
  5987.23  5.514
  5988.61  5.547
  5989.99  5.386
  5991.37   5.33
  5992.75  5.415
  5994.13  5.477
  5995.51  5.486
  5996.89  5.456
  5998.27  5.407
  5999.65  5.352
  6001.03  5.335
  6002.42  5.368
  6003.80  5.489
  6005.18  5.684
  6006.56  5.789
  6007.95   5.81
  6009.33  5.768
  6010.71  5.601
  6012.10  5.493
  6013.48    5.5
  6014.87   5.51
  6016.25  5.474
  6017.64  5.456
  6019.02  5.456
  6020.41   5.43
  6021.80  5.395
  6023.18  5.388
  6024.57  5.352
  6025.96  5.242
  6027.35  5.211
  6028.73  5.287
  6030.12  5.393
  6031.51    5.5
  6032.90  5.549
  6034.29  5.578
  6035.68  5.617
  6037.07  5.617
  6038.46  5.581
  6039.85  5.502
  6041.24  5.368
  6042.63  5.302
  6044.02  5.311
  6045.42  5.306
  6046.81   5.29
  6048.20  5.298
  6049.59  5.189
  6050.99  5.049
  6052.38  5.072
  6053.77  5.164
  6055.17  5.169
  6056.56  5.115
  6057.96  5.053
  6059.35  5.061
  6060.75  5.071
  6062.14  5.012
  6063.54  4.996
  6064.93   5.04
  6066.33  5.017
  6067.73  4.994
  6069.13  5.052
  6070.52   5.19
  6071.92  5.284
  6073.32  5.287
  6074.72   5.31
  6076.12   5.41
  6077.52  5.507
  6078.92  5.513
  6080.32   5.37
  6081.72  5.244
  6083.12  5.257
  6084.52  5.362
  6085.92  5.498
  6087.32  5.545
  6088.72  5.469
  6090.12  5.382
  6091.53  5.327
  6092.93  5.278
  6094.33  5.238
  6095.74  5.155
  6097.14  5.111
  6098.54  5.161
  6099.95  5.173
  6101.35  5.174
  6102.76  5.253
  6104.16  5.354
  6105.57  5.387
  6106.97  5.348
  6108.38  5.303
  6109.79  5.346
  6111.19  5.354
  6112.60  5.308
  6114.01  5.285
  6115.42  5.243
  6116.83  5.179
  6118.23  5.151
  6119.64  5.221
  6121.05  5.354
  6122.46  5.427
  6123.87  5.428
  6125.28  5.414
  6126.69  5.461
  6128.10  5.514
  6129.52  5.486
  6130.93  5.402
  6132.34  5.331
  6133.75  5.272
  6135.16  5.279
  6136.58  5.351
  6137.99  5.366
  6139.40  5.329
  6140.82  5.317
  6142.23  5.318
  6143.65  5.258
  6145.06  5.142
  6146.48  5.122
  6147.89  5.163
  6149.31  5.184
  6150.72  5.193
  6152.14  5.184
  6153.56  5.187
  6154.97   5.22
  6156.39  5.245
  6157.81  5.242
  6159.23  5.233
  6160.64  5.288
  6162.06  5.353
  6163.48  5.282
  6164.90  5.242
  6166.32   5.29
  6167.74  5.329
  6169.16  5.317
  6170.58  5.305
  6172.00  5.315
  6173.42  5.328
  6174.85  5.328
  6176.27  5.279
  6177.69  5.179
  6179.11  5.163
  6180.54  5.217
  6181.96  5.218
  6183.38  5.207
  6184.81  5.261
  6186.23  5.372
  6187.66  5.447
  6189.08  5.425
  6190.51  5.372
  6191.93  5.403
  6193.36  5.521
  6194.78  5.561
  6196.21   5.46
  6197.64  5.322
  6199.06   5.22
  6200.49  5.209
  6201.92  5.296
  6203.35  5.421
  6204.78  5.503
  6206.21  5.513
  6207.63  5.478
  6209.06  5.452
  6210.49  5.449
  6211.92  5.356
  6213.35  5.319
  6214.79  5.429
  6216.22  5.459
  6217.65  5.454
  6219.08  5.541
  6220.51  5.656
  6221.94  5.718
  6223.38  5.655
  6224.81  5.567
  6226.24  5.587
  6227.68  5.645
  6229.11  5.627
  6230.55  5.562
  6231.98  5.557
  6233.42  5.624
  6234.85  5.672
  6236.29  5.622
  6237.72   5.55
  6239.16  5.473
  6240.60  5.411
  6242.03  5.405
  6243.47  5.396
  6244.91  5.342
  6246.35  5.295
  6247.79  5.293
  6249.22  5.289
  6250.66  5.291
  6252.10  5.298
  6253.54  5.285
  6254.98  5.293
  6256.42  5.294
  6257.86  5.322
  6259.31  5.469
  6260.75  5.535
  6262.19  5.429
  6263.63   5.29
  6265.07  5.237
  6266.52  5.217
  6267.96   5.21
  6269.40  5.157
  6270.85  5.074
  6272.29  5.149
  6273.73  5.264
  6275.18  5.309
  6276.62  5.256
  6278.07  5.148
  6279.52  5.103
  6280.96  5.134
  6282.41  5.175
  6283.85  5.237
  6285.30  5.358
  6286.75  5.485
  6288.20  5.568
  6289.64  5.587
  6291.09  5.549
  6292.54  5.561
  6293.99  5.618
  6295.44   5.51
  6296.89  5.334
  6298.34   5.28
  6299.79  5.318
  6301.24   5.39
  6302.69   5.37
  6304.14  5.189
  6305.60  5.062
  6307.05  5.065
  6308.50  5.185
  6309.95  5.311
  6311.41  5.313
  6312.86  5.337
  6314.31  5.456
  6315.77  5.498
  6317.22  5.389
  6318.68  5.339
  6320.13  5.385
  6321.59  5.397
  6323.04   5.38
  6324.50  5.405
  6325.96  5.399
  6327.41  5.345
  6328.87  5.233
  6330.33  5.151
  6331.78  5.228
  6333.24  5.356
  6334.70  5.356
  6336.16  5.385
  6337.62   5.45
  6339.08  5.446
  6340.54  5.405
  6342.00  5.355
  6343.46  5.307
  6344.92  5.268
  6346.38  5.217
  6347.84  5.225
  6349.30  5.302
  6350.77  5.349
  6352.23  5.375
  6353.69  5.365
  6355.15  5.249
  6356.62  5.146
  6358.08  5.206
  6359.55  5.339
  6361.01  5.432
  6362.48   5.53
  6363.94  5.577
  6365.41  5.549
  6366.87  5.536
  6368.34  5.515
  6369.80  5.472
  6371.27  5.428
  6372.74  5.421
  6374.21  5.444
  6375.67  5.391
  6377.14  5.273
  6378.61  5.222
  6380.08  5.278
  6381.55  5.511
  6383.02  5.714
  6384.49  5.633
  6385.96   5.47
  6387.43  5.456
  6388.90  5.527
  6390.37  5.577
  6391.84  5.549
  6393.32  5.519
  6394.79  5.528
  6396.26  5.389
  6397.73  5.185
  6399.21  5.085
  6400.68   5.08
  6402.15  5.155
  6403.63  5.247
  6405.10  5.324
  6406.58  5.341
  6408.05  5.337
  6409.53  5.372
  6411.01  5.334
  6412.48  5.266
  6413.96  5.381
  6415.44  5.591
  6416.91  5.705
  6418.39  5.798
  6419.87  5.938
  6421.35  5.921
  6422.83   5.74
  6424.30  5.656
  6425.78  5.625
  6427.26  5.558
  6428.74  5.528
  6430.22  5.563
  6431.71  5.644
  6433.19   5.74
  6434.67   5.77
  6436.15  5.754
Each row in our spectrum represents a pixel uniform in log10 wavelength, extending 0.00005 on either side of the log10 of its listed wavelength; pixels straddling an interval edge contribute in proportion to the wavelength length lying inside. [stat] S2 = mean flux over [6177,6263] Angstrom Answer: 5.42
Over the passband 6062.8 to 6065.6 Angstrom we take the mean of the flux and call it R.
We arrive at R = 5.02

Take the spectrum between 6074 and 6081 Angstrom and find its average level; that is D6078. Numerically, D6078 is 5.42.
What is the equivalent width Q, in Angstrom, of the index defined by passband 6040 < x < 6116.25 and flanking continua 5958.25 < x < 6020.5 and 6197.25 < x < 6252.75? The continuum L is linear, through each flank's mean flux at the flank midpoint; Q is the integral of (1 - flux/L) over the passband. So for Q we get 2.4 Angstrom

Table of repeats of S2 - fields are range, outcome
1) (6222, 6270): 5.43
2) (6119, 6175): 5.3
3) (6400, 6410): 5.26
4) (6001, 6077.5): 5.34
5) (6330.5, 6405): 5.38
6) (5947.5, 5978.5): 5.37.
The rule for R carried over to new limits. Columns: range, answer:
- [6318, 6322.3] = 5.37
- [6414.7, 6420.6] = 5.76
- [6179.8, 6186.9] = 5.25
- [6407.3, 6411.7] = 5.34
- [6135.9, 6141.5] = 5.34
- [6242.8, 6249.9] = 5.32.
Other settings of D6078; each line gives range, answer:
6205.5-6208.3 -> 5.51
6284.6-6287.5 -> 5.41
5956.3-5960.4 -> 5.66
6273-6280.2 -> 5.21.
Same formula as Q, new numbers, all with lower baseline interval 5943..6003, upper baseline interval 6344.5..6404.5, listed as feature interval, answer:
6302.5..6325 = 0.3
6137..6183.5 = 0.9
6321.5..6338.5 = 0.1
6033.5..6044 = -0.3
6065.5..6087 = 0.2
